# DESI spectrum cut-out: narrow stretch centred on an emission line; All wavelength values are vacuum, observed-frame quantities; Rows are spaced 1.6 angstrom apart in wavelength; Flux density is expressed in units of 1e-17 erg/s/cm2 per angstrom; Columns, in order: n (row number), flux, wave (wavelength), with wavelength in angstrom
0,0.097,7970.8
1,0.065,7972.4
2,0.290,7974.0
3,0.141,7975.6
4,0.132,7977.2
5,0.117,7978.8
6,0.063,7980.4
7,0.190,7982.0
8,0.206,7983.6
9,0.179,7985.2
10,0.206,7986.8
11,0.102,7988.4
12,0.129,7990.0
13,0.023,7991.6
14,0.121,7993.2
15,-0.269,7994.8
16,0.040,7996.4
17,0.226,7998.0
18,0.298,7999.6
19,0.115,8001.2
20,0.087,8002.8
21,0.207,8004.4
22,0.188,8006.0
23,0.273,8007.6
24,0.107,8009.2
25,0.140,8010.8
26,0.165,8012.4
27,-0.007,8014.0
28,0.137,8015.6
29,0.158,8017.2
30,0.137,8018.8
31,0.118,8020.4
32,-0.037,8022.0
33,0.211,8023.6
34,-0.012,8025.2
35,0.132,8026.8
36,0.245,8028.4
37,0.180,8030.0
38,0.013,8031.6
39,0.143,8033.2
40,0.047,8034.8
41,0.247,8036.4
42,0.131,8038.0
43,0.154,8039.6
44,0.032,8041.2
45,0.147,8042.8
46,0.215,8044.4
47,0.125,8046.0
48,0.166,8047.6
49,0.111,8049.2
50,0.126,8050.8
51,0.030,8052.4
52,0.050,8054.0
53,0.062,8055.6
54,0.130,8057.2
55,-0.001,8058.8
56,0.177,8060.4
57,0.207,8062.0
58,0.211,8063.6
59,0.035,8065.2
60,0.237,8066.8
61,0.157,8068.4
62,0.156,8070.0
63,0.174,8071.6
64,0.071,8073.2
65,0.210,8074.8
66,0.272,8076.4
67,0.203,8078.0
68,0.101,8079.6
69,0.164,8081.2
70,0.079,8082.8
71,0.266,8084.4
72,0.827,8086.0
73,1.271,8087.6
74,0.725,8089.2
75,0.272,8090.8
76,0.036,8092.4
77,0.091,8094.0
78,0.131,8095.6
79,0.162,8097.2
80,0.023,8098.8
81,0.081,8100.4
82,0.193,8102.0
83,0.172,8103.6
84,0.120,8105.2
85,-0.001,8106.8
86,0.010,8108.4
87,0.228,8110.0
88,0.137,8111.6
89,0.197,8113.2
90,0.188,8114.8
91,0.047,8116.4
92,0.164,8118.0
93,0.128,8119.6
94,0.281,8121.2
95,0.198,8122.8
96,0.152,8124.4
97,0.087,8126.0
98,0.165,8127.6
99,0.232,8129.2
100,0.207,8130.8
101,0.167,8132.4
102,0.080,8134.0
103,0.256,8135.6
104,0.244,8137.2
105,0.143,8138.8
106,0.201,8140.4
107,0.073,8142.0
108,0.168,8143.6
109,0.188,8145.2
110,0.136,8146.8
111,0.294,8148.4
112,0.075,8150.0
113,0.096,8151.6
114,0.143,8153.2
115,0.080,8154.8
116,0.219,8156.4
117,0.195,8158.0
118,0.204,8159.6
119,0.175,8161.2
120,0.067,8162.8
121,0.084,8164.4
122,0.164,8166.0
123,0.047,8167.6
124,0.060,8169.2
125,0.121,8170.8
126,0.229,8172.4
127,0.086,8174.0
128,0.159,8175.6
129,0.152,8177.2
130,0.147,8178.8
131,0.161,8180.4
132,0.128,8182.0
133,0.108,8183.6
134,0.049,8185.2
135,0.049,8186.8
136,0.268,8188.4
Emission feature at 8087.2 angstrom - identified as Hgamma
